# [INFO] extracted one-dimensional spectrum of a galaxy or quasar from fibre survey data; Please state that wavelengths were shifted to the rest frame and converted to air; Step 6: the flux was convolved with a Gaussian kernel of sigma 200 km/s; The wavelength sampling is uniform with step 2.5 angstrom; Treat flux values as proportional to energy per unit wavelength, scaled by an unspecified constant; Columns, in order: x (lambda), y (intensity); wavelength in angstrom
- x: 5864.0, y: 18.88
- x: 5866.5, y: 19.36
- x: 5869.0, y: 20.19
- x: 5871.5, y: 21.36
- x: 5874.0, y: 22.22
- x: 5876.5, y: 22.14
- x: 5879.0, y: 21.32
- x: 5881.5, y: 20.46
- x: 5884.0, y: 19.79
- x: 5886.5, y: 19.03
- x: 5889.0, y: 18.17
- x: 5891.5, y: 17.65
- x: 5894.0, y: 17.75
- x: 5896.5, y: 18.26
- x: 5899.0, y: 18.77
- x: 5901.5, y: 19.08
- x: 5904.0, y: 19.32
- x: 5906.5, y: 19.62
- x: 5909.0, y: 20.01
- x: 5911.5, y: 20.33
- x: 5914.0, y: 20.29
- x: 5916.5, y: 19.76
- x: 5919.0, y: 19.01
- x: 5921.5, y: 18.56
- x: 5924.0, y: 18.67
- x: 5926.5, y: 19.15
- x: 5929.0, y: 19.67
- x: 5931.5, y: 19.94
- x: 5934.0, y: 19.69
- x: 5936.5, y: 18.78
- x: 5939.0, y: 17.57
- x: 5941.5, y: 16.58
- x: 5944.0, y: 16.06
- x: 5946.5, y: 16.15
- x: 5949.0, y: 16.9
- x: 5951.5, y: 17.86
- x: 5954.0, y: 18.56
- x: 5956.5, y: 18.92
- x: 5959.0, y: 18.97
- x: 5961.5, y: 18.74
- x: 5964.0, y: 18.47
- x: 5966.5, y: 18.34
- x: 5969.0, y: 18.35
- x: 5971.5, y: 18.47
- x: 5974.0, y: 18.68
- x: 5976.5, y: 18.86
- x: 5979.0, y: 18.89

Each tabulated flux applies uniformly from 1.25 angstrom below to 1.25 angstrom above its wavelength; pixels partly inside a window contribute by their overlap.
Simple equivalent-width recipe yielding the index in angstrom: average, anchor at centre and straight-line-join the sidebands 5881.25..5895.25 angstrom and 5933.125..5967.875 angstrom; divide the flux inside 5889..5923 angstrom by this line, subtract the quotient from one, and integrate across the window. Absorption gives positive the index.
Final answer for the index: -1.1 angstrom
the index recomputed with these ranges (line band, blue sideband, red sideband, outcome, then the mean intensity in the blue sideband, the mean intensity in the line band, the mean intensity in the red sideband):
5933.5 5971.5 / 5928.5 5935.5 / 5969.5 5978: 2.41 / 19.7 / 18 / 18.6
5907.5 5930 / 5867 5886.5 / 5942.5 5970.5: -0.20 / 20.9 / 19.5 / 17.9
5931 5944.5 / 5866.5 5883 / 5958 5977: 0.90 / 21.1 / 18.1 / 18.6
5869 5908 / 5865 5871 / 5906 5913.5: 0.61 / 19.9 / 19.7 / 20.1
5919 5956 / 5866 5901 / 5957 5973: 1.51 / 19.7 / 18.2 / 18.6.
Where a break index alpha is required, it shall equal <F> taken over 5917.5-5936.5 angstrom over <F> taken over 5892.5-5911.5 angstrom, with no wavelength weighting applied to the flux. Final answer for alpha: 1.0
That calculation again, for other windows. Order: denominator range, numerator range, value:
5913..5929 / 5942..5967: 0.93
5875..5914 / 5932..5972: 0.93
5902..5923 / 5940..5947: 0.83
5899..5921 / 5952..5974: 0.95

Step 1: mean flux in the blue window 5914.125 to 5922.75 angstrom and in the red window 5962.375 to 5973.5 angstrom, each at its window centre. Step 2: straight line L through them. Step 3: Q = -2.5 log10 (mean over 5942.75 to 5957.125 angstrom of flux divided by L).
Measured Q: 0.084 mag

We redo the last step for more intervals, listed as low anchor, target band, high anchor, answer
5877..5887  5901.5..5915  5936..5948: -0.054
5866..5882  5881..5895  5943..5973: 0.103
